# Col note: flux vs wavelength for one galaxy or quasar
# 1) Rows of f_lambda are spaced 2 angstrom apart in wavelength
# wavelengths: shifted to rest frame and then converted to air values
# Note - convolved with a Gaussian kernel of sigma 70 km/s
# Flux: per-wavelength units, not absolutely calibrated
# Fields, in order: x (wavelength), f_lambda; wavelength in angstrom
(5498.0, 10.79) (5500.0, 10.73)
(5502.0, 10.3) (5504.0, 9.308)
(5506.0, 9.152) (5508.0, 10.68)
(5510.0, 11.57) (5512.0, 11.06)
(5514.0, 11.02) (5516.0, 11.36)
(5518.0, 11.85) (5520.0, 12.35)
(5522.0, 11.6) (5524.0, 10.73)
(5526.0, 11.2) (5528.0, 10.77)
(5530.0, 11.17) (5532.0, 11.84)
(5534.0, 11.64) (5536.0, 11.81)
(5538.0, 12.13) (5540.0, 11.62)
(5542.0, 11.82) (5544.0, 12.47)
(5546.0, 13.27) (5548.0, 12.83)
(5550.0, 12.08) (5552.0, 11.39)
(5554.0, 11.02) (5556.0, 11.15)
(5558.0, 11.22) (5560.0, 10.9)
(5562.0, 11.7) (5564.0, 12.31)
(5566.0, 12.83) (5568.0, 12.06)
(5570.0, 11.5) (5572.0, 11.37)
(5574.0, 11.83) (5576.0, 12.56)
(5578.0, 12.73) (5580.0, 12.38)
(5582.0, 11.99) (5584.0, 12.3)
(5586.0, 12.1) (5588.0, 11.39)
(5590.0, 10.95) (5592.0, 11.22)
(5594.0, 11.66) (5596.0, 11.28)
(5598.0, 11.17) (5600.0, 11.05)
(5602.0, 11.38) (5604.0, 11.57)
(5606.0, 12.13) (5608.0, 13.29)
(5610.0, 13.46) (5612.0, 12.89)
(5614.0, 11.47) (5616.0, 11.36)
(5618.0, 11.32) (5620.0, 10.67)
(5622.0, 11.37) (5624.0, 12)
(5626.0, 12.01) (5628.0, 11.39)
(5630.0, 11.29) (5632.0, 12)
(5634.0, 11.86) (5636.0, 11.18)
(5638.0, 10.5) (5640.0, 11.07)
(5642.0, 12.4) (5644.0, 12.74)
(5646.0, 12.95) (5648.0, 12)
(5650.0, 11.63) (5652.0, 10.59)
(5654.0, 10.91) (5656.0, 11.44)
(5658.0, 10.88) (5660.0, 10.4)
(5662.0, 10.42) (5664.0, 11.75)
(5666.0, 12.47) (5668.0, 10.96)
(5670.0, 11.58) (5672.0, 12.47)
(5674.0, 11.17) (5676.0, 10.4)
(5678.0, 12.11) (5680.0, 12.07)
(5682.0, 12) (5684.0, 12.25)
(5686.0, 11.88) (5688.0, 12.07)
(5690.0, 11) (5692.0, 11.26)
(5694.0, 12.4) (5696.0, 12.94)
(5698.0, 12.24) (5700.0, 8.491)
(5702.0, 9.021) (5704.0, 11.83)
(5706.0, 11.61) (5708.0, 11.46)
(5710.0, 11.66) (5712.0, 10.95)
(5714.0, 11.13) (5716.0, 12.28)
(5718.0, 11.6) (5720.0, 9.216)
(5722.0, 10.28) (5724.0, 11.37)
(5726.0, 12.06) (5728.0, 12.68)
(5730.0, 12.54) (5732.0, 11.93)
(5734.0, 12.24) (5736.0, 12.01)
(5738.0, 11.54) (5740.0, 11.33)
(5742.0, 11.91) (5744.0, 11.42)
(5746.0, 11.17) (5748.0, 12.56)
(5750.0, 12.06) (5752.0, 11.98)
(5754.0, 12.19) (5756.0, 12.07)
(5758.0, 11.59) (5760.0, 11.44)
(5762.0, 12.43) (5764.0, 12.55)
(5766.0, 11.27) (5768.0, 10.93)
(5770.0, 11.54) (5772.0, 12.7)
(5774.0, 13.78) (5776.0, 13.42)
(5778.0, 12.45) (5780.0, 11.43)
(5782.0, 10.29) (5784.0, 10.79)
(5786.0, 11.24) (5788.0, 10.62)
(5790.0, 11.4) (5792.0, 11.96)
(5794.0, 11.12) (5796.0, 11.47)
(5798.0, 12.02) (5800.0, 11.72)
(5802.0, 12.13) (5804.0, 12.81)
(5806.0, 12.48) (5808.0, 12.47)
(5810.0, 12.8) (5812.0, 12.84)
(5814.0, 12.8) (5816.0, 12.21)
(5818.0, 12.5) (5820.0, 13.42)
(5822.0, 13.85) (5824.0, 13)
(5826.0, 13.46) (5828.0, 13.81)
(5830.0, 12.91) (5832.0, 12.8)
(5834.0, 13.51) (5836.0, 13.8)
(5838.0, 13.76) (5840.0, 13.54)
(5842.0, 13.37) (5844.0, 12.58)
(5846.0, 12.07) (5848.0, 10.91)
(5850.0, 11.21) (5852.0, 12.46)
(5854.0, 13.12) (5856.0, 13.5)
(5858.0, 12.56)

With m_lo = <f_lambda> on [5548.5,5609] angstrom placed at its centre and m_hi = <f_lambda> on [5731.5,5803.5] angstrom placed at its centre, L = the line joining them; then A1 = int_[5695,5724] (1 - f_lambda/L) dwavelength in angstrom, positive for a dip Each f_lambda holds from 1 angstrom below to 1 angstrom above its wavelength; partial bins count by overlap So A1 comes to 1.8 angstrom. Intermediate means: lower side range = 11.8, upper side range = 11.8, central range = 11.1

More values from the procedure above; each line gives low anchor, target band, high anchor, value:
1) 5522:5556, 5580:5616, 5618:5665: -0.9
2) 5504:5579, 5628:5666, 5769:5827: 1.3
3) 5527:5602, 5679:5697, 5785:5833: 0.2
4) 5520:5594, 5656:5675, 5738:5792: 0.7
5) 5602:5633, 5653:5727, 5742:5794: 3.0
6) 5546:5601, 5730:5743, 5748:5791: -0.1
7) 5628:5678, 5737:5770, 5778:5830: 0.5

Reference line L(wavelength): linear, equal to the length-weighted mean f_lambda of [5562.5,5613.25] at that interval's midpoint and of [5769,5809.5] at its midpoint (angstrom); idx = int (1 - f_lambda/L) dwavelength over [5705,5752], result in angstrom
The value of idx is 1.2 angstrom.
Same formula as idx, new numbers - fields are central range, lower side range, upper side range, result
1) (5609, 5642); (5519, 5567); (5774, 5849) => 0.9 angstrom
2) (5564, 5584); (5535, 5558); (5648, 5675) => -0.6 angstrom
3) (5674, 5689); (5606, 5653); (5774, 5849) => 0.3 angstrom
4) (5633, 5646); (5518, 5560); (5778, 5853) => 0.2 angstrom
